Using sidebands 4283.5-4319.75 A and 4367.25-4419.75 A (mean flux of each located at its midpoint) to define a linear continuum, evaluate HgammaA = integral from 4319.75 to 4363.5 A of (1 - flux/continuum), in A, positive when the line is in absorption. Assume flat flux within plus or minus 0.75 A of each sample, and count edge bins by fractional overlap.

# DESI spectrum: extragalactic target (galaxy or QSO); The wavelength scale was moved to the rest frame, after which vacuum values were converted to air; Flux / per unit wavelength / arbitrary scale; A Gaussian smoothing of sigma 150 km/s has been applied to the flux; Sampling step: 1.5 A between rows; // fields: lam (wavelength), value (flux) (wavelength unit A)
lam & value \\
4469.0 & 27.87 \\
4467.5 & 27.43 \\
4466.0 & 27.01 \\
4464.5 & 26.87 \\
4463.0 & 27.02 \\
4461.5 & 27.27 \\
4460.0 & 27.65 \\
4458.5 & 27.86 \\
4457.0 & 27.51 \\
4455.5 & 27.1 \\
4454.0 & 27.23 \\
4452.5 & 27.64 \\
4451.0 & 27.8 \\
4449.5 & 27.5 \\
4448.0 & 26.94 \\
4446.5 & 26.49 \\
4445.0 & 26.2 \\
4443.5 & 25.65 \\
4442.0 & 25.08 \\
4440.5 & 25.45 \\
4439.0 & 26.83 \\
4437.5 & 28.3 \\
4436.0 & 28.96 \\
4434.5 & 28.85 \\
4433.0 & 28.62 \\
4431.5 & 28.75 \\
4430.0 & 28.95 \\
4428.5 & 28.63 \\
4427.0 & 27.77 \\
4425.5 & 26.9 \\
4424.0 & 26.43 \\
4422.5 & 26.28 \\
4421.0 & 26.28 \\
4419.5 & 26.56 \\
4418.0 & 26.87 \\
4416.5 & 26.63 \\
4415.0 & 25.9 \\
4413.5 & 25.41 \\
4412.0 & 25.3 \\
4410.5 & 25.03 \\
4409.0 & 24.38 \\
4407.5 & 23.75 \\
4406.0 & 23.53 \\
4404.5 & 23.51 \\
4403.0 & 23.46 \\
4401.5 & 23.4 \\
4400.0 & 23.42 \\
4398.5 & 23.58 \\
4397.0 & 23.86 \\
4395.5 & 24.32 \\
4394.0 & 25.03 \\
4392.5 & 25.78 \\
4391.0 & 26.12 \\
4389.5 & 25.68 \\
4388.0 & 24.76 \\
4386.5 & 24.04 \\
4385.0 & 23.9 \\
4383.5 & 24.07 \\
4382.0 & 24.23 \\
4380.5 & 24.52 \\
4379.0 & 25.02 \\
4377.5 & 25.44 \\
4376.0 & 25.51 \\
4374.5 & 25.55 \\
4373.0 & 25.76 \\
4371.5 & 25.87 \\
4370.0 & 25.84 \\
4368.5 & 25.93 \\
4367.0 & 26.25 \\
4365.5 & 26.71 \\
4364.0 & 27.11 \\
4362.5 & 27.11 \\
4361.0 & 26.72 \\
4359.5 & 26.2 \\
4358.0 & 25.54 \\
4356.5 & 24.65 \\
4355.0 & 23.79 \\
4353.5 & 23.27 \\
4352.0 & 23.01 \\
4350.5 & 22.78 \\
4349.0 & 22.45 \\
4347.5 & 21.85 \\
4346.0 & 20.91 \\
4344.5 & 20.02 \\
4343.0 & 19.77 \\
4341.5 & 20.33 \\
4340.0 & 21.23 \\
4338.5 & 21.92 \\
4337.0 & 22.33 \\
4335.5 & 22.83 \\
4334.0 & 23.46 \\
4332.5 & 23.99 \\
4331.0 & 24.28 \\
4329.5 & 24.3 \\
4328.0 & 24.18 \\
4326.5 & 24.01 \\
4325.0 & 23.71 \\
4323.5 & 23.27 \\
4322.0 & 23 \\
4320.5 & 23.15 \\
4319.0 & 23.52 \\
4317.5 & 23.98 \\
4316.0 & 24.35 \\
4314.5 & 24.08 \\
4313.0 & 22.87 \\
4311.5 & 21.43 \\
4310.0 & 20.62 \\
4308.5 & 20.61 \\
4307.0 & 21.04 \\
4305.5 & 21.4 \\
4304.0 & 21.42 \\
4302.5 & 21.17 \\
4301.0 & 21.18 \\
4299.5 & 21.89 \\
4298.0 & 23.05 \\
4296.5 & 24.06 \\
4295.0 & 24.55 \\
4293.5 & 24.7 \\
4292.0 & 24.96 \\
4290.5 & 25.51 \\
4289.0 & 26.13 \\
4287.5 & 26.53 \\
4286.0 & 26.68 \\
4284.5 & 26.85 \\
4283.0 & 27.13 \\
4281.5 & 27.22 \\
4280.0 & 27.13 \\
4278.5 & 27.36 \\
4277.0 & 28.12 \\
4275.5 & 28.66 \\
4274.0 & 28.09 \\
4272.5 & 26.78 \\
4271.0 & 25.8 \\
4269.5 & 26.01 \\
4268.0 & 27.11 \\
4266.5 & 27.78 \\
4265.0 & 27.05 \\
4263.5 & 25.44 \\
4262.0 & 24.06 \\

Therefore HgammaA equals 1.5 A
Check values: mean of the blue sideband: 23.5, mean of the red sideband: 24.9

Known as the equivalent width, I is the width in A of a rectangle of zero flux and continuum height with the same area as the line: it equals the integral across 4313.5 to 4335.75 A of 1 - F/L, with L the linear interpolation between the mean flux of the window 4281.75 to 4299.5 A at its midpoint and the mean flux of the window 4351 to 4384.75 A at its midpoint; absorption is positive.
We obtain 1.4 A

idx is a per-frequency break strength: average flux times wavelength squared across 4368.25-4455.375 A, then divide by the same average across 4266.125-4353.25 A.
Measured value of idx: 1.14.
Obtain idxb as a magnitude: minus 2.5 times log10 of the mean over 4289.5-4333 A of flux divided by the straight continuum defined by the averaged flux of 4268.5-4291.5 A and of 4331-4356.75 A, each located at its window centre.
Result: 0.067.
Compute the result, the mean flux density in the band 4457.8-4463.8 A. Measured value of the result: 27.4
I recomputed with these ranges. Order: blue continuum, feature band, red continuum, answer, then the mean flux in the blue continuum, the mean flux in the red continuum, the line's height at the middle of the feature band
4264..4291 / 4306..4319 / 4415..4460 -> 2.22 A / 27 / 27.2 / 27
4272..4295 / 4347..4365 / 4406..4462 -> 1.46 A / 26.7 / 26.8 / 26.8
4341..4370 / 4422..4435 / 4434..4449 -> -0.74 A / 24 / 26.9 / 26.4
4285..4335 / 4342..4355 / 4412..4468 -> 1.43 A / 23.4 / 27.1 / 24.5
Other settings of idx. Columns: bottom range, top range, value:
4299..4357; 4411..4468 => 1.27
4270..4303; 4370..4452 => 1.07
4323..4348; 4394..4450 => 1.20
